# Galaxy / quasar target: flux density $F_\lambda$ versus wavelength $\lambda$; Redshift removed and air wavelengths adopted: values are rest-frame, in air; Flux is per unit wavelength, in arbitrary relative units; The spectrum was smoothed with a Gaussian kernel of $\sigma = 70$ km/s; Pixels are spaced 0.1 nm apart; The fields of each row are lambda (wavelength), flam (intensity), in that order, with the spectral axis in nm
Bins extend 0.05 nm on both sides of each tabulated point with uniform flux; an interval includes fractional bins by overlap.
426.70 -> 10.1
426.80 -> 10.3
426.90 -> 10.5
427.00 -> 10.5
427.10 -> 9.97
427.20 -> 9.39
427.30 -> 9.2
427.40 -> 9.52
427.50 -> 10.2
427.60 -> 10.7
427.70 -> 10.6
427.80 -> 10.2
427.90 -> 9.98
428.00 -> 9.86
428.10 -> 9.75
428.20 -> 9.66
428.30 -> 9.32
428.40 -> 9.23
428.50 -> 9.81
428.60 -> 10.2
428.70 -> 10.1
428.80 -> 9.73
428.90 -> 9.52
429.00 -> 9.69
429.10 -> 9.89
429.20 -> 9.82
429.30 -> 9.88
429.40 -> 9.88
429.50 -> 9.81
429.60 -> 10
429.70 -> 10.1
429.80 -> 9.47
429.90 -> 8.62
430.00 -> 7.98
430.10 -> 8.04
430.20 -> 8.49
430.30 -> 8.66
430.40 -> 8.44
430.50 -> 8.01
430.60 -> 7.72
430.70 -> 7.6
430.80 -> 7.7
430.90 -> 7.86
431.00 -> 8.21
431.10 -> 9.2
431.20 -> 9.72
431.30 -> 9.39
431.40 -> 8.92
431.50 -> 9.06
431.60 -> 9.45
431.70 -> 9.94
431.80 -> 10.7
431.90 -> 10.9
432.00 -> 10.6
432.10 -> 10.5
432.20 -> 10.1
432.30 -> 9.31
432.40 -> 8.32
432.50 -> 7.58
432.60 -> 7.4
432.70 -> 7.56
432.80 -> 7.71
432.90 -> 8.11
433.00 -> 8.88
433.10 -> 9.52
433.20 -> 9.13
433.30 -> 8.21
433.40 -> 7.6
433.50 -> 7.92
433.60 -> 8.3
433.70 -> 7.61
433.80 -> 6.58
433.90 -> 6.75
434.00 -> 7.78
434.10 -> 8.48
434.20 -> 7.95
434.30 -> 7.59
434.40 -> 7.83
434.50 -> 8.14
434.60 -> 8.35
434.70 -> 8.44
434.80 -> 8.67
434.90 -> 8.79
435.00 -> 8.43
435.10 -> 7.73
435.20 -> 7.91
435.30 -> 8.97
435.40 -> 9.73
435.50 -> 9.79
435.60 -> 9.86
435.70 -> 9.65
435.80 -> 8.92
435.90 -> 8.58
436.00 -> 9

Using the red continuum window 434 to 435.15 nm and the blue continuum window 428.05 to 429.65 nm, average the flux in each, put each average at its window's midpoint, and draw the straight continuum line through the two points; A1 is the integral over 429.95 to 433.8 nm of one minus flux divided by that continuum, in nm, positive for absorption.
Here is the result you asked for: 0.11 nm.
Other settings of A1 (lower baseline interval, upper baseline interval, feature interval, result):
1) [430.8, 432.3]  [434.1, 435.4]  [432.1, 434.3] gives 0.181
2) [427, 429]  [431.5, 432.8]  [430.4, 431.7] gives 0.112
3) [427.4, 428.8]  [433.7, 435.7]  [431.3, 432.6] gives -0.075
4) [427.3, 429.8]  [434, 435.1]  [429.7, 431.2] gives 0.153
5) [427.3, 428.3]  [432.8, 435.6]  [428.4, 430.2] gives 0.011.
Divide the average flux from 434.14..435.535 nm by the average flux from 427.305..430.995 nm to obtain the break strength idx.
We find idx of 0.9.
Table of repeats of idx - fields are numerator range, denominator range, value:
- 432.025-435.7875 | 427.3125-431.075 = 0.91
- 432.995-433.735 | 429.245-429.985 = 0.87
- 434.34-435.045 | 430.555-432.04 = 0.92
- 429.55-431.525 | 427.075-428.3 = 0.87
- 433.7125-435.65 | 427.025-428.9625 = 0.84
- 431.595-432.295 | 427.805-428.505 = 1.06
